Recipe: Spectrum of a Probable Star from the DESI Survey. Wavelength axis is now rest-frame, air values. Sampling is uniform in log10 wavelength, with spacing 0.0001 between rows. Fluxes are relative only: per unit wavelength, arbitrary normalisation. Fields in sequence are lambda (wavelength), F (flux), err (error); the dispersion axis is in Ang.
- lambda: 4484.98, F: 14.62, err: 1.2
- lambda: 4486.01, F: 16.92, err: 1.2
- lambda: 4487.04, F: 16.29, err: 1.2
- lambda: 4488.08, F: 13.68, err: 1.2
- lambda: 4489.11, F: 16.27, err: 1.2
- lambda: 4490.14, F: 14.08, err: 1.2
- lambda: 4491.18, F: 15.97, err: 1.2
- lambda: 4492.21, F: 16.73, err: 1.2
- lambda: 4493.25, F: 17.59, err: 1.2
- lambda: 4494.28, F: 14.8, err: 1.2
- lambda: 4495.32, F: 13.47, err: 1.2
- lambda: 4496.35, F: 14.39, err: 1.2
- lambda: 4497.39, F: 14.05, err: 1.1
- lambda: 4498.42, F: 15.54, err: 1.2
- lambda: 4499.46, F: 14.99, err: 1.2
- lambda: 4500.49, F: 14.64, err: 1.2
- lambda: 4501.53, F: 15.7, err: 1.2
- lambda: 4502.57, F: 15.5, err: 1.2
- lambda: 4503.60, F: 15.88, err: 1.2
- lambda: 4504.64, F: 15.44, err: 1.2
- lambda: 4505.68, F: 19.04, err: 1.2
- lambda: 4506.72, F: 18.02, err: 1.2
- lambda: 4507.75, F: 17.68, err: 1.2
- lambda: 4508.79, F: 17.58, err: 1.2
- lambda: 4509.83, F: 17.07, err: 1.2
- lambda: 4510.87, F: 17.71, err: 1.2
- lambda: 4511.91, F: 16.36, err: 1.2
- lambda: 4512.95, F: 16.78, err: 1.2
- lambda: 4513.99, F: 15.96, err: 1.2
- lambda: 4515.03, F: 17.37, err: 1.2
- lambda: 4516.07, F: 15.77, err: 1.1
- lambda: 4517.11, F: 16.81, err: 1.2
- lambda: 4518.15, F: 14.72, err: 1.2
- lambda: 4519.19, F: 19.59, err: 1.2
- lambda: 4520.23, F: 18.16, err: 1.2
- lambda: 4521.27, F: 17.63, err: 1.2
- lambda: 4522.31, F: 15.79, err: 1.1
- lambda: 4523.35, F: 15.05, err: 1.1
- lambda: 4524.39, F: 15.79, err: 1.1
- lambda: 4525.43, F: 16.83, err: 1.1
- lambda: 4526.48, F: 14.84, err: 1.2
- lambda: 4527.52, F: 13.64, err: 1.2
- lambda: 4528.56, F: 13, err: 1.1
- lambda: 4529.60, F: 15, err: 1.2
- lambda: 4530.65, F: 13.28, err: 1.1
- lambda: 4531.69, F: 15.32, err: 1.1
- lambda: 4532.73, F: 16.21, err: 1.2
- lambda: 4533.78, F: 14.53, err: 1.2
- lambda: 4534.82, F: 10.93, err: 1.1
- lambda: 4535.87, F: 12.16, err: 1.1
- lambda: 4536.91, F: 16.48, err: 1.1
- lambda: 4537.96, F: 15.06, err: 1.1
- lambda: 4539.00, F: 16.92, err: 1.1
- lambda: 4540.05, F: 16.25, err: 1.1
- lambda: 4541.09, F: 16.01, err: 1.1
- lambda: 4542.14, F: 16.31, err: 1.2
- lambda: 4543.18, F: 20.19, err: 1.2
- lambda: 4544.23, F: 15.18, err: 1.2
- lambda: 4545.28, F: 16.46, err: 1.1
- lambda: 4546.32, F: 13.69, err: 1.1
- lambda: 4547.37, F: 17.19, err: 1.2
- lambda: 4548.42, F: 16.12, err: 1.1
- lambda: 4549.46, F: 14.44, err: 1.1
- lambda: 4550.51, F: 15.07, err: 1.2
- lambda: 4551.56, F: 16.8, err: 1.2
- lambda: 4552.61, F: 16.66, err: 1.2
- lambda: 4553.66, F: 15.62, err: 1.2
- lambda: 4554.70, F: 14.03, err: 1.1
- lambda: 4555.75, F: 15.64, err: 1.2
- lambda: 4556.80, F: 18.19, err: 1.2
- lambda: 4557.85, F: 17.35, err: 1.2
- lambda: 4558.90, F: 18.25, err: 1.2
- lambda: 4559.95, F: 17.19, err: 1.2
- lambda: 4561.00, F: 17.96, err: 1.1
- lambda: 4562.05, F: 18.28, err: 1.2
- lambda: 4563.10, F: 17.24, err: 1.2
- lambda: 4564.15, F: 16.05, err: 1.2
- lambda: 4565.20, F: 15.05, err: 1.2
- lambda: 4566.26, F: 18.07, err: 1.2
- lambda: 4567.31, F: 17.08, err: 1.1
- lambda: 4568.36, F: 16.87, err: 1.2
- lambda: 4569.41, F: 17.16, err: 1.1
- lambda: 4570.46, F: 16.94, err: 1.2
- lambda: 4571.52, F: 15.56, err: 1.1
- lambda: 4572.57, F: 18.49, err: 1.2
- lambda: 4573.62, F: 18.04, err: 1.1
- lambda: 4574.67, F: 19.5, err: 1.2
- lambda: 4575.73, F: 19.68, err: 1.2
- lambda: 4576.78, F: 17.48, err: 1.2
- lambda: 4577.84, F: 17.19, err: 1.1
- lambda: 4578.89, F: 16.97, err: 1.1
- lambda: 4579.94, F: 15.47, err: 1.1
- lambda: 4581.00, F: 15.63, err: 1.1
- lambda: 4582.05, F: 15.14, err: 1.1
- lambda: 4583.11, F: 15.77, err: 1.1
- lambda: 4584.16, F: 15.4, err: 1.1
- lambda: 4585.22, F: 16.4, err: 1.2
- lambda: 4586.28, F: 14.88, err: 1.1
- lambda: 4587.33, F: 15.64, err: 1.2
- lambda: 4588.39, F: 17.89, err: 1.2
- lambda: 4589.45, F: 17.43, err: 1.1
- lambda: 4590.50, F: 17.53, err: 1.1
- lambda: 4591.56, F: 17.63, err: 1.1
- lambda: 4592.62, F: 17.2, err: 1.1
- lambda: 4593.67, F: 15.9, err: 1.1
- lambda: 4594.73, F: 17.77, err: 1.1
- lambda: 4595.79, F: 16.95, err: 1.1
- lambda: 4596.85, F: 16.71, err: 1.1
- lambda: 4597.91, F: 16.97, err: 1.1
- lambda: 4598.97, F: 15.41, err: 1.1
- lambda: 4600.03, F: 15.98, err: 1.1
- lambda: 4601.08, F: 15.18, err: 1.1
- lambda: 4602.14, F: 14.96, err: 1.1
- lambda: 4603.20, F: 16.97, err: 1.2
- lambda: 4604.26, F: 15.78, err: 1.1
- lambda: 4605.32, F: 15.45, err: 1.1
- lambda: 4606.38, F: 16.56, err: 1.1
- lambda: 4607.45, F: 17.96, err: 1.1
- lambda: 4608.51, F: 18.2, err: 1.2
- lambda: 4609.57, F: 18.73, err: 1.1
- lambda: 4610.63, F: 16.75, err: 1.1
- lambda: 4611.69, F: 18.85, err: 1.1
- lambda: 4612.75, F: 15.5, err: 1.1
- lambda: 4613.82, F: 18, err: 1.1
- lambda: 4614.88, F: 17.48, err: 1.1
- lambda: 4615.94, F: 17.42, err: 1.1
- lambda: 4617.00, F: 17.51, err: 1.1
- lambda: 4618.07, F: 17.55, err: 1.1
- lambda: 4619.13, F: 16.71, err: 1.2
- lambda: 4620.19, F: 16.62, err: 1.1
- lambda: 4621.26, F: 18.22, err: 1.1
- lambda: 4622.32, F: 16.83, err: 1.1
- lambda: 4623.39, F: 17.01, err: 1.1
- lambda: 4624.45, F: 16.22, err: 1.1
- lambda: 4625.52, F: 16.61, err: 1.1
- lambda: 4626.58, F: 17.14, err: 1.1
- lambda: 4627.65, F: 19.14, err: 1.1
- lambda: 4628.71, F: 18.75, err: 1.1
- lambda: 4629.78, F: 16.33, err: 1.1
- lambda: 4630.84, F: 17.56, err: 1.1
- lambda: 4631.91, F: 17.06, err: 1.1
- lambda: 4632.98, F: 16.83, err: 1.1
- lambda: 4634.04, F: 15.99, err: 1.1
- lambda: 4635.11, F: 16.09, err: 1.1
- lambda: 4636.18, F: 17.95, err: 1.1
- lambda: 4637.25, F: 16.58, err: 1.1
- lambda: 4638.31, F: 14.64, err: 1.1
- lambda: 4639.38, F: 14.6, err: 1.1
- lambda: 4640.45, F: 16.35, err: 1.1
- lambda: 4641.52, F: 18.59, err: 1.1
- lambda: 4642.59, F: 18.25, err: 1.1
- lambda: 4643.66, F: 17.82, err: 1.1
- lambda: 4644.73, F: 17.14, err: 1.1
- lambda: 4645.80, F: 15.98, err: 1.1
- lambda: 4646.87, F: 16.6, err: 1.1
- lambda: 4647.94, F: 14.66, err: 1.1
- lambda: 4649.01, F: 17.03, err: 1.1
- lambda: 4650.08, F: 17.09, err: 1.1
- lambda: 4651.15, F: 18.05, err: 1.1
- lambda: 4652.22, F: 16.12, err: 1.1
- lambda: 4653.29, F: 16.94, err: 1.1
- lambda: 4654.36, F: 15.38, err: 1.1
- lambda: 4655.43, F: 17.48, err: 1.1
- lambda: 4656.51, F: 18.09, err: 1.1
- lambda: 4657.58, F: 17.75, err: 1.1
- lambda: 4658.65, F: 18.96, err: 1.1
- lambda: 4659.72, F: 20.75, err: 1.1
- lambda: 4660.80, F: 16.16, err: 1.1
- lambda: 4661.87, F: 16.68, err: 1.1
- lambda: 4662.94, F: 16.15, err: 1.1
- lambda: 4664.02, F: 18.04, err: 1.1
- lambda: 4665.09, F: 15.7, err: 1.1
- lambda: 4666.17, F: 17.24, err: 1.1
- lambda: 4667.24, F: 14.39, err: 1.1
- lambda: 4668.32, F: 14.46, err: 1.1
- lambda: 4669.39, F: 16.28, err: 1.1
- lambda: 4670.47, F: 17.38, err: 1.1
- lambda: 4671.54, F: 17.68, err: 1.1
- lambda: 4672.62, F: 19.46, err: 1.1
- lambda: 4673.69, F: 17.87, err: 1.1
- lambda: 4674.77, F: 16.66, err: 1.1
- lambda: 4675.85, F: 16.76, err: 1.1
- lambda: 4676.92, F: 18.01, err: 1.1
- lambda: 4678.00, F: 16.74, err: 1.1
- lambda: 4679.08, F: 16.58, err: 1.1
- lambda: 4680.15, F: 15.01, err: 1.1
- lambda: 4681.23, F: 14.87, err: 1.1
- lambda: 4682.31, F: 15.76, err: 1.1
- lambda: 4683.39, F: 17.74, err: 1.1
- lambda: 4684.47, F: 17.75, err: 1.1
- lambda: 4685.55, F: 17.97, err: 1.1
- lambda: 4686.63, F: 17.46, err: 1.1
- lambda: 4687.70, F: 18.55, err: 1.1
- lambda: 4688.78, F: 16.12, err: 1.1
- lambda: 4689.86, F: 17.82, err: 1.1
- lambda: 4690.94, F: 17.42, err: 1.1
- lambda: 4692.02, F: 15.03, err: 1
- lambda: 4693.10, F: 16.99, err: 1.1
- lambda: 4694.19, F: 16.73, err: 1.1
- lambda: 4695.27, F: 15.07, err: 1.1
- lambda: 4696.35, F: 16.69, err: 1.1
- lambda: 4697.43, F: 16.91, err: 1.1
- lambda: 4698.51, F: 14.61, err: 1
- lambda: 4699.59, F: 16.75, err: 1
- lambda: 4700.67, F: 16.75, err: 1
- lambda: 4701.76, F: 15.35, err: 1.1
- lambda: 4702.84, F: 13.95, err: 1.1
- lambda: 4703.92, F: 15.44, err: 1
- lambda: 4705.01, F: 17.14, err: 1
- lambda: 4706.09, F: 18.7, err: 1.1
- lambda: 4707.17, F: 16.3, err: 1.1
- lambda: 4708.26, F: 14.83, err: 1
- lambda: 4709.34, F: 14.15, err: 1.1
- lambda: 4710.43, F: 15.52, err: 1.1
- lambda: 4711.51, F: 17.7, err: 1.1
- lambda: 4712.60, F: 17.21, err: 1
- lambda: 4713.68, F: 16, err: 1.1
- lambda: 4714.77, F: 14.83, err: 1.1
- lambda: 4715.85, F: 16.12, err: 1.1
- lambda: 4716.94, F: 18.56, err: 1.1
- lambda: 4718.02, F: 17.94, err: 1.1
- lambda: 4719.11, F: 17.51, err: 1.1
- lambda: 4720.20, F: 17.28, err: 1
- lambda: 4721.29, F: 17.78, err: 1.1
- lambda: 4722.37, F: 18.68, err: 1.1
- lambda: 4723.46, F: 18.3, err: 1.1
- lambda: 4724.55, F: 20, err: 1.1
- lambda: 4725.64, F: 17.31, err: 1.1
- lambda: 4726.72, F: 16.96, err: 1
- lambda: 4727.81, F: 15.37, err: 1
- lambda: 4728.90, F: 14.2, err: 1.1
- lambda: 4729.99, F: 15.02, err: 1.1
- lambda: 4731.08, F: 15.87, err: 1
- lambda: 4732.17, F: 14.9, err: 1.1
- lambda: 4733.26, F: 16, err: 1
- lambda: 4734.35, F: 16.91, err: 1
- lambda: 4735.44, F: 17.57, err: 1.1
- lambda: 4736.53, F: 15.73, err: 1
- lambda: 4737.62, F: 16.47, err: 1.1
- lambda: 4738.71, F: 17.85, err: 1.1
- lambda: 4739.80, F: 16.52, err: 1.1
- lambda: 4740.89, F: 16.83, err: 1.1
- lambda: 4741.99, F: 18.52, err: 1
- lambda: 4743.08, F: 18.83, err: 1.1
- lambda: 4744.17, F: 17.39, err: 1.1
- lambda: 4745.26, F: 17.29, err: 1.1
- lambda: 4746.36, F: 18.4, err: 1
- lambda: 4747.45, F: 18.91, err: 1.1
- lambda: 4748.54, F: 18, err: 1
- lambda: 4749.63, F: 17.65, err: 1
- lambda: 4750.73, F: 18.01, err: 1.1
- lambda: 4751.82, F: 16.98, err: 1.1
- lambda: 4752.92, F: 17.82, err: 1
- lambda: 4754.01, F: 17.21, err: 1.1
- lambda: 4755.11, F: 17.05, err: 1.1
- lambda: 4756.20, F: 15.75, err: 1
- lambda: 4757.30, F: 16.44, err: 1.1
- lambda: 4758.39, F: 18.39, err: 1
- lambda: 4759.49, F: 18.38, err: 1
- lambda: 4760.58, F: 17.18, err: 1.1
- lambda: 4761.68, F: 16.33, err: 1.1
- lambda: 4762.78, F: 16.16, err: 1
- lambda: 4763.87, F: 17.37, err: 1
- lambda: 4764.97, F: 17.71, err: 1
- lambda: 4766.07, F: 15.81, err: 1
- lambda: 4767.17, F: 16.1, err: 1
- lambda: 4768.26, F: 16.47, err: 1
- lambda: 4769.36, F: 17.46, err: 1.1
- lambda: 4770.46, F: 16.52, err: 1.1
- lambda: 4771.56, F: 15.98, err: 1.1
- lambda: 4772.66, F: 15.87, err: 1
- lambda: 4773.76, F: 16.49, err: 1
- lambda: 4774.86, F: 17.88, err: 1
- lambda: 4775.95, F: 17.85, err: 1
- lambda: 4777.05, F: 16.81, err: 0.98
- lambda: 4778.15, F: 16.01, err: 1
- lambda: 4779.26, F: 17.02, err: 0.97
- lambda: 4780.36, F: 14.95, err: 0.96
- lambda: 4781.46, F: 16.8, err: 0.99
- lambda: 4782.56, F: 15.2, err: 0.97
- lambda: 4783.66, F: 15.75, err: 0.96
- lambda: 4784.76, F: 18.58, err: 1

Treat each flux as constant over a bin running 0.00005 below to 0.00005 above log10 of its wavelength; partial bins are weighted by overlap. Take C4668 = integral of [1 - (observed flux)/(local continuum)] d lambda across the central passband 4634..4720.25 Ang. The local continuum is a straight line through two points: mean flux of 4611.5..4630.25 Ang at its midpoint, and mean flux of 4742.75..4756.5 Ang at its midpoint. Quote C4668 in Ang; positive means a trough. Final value 3.7 Ang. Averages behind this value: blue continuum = 17.3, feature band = 16.7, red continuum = 17.7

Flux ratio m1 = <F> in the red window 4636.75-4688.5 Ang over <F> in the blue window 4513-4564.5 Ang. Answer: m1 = 1.1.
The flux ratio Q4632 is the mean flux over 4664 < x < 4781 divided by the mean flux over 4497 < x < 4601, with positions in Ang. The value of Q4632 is 1.03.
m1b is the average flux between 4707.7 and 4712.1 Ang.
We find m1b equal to 15.5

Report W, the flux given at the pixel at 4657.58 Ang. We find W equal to 17.75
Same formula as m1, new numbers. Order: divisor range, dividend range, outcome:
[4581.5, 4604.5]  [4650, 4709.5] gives 1.02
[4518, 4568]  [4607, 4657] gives 1.07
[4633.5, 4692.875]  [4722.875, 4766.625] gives 1.01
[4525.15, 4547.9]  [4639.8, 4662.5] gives 1.13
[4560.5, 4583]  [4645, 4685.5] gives 0.99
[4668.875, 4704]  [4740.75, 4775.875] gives 1.03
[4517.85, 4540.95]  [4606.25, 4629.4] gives 1.14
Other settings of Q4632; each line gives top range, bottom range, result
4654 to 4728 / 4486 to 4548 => 1.06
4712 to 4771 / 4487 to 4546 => 1.08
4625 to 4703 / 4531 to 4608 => 1.03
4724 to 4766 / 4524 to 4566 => 1.08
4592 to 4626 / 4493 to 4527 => 1.04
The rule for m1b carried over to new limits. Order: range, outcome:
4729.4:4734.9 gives 15.7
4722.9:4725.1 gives 19.1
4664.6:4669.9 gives 15.6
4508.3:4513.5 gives 17.1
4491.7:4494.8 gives 16.4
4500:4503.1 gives 15.3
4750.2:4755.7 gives 17.4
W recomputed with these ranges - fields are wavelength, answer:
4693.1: 16.99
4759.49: 18.38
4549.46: 14.44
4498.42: 15.54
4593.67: 15.9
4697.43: 16.91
